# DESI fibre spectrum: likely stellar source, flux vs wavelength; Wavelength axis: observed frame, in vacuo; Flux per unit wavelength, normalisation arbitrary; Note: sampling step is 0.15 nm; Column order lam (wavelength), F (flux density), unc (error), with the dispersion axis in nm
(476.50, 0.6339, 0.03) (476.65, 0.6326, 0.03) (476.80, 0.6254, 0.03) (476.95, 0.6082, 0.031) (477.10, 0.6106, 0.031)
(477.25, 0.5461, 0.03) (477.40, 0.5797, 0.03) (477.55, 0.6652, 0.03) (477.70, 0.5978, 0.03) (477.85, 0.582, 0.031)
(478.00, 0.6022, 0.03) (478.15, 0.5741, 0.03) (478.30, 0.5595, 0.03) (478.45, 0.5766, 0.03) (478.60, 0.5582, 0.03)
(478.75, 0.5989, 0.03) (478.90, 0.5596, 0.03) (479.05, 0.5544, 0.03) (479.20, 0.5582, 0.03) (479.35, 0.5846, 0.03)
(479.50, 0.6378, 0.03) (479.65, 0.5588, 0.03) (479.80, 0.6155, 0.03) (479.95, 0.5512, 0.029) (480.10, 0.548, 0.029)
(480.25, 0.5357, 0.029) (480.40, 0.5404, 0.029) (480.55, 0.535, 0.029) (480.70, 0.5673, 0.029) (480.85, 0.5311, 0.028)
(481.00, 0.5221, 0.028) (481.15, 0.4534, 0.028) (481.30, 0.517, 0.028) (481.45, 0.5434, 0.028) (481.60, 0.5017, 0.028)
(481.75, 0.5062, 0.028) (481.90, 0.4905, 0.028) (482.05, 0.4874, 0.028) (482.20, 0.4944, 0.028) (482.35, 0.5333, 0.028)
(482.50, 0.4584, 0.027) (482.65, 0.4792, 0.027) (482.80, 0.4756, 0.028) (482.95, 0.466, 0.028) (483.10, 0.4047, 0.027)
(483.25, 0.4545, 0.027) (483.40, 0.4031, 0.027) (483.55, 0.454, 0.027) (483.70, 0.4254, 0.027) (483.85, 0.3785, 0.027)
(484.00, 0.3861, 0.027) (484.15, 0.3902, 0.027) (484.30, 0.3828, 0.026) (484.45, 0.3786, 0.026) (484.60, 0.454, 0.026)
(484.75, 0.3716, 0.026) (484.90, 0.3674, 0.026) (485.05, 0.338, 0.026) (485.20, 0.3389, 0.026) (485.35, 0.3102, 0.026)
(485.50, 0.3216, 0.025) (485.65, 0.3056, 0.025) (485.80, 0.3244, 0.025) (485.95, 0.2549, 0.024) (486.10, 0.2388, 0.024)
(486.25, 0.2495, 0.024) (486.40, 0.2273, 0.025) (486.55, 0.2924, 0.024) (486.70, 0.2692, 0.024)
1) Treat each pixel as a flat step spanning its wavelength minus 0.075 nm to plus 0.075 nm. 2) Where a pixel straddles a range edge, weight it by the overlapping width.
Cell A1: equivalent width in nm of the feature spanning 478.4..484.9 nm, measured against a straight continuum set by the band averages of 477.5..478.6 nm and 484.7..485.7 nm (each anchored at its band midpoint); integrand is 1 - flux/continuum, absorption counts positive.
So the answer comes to -0.49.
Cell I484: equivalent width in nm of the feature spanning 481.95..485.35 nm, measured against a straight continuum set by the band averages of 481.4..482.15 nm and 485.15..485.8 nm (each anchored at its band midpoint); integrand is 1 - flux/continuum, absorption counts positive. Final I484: -0.10 nm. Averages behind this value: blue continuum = 0.504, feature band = 0.422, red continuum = 0.319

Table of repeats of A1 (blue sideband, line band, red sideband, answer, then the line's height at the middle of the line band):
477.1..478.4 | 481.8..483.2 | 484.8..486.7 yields -0.20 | 0.416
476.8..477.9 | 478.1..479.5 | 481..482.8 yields -0.01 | 0.568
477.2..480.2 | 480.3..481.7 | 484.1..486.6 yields -0.09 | 0.492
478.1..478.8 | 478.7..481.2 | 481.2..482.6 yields -0.07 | 0.542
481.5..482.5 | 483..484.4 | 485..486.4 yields -0.02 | 0.405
